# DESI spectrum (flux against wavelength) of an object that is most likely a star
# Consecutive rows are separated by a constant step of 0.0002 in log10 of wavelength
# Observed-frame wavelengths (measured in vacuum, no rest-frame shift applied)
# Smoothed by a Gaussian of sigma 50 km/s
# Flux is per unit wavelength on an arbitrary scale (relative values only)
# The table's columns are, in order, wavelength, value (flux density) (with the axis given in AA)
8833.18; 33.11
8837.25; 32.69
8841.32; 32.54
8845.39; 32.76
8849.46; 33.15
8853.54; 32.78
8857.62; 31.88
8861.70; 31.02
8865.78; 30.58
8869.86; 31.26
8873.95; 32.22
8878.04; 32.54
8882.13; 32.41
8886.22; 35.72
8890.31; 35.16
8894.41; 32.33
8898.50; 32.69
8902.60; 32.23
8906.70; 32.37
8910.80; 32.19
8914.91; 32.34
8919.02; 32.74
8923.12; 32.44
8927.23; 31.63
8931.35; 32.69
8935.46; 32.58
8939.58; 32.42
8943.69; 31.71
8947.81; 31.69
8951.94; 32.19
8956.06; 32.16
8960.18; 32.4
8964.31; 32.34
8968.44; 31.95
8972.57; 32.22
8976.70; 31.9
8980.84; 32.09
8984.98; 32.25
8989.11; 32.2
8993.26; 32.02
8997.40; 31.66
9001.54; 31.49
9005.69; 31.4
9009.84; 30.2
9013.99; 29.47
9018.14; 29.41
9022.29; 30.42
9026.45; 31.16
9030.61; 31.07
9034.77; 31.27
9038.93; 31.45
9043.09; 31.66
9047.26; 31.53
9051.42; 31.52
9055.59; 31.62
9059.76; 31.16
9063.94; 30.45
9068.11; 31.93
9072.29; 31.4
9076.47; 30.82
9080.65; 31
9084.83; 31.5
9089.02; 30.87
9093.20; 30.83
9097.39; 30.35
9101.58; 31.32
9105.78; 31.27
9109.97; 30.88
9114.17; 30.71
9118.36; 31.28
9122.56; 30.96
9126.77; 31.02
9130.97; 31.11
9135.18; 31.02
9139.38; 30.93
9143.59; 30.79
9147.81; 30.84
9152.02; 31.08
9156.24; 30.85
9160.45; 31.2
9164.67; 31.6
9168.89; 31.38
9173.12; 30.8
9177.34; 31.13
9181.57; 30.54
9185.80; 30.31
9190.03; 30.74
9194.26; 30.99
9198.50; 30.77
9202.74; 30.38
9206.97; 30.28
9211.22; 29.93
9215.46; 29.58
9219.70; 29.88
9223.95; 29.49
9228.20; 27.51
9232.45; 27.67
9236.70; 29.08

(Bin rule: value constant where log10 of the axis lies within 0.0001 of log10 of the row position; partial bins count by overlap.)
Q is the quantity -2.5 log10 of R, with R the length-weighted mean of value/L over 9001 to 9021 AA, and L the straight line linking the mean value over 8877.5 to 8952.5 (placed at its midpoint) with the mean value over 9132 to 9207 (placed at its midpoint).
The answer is 0.06 mag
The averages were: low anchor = 32.6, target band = 30.3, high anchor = 30.9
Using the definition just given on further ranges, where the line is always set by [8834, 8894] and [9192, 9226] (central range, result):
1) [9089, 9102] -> 0.006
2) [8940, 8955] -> 0.003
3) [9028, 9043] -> 0.003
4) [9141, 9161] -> -0.012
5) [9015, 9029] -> 0.042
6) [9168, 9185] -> -0.017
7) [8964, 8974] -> -0.009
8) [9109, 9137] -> -0.008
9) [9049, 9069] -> -0.003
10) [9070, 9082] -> 0.001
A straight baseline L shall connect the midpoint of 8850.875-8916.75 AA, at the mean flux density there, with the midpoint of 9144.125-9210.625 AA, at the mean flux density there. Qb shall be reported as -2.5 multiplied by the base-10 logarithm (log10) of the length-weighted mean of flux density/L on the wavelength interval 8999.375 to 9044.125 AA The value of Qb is 0.03 mag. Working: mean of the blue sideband 32.5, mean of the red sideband 30.8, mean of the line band 30.8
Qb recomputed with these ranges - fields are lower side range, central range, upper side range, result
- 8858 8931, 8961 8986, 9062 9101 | -0.009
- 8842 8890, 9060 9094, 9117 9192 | 0.009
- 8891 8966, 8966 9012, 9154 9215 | 0.007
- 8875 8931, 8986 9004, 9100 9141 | 0.007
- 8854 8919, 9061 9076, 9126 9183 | 0.010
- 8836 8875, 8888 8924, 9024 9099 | -0.030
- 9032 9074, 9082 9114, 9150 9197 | 0.009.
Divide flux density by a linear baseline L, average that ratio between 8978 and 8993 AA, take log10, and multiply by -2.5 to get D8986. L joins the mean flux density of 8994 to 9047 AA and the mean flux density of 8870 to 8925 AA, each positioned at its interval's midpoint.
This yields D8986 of -0.02 mag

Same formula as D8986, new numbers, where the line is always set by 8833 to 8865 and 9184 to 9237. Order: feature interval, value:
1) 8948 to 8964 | -0.02 mag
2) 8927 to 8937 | -0.02 mag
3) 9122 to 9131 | -0.02 mag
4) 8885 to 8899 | -0.06 mag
